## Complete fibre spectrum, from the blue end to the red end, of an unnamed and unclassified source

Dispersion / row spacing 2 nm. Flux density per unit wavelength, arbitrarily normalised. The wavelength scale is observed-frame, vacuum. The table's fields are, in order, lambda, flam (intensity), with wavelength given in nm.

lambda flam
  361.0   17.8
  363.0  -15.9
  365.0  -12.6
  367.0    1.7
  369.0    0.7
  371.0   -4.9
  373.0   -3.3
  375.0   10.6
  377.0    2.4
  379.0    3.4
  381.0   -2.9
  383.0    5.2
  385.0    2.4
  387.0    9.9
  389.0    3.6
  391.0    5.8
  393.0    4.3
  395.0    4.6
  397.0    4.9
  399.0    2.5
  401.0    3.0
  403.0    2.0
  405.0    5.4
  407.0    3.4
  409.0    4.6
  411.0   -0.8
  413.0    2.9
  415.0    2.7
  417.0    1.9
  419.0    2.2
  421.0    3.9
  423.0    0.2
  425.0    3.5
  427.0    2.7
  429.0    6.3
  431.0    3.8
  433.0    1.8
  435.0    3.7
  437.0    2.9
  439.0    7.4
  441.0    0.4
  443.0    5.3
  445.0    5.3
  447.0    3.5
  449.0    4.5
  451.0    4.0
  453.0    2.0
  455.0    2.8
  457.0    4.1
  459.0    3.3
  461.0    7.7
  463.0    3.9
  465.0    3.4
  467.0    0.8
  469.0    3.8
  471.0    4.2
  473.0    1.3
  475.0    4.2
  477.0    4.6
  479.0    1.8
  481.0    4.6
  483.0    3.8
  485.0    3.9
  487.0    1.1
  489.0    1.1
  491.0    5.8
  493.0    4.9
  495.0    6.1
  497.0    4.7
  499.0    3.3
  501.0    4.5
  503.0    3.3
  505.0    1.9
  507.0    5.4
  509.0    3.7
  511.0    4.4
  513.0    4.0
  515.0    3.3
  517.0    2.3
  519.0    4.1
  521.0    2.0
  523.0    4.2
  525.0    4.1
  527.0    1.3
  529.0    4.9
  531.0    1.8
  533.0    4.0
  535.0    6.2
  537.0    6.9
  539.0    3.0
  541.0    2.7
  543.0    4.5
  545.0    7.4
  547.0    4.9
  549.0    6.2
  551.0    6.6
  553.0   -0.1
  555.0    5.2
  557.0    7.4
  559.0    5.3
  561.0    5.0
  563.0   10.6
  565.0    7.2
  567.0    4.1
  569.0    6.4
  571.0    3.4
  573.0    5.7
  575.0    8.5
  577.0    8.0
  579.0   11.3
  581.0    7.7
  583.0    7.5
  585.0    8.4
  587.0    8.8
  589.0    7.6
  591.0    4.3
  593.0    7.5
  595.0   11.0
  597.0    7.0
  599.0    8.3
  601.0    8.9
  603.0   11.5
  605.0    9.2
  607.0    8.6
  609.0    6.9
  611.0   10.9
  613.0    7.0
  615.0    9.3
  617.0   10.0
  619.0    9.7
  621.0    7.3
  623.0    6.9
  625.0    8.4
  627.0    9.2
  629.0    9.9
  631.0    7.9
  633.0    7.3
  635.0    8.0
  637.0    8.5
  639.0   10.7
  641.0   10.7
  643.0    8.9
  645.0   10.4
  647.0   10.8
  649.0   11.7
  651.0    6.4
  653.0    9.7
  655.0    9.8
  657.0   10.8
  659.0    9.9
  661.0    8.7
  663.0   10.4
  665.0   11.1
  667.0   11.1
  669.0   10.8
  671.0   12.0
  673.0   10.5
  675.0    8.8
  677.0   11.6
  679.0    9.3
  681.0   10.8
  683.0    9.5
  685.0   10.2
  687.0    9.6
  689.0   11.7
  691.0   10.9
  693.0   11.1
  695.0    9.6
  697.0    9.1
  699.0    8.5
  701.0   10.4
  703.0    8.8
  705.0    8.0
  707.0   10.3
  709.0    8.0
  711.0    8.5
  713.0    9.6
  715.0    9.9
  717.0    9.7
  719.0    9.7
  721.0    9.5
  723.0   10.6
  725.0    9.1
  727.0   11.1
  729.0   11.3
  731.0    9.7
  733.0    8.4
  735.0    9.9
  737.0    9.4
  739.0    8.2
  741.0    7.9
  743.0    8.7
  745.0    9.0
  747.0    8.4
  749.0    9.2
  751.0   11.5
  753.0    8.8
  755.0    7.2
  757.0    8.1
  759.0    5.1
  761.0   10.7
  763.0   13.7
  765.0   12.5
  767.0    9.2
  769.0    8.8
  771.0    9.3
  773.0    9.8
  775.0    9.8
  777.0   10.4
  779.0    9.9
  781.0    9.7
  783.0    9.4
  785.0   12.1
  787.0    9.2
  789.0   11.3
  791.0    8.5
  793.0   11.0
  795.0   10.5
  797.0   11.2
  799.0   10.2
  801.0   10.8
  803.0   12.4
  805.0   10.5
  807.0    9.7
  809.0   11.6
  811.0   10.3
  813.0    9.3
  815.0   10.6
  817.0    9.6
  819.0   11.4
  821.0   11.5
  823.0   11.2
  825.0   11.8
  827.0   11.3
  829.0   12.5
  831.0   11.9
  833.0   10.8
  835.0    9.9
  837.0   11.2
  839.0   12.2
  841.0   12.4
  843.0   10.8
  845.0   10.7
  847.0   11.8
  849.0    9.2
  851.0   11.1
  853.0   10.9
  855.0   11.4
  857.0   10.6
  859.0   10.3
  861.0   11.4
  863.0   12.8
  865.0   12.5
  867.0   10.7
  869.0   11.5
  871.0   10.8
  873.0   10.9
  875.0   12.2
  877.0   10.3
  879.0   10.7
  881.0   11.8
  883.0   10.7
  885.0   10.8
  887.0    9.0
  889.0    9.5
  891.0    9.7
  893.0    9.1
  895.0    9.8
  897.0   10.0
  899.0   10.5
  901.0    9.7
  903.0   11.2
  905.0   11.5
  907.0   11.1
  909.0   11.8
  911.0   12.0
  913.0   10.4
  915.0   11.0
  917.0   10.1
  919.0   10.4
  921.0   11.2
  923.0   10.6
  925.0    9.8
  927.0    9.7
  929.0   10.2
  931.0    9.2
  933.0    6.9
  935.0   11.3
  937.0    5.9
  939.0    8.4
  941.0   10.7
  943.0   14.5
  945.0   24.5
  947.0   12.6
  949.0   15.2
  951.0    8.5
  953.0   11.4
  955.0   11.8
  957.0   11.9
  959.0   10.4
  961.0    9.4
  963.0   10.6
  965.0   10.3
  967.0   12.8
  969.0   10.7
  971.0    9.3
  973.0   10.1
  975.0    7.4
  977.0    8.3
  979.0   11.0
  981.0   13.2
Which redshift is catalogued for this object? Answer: 0.440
